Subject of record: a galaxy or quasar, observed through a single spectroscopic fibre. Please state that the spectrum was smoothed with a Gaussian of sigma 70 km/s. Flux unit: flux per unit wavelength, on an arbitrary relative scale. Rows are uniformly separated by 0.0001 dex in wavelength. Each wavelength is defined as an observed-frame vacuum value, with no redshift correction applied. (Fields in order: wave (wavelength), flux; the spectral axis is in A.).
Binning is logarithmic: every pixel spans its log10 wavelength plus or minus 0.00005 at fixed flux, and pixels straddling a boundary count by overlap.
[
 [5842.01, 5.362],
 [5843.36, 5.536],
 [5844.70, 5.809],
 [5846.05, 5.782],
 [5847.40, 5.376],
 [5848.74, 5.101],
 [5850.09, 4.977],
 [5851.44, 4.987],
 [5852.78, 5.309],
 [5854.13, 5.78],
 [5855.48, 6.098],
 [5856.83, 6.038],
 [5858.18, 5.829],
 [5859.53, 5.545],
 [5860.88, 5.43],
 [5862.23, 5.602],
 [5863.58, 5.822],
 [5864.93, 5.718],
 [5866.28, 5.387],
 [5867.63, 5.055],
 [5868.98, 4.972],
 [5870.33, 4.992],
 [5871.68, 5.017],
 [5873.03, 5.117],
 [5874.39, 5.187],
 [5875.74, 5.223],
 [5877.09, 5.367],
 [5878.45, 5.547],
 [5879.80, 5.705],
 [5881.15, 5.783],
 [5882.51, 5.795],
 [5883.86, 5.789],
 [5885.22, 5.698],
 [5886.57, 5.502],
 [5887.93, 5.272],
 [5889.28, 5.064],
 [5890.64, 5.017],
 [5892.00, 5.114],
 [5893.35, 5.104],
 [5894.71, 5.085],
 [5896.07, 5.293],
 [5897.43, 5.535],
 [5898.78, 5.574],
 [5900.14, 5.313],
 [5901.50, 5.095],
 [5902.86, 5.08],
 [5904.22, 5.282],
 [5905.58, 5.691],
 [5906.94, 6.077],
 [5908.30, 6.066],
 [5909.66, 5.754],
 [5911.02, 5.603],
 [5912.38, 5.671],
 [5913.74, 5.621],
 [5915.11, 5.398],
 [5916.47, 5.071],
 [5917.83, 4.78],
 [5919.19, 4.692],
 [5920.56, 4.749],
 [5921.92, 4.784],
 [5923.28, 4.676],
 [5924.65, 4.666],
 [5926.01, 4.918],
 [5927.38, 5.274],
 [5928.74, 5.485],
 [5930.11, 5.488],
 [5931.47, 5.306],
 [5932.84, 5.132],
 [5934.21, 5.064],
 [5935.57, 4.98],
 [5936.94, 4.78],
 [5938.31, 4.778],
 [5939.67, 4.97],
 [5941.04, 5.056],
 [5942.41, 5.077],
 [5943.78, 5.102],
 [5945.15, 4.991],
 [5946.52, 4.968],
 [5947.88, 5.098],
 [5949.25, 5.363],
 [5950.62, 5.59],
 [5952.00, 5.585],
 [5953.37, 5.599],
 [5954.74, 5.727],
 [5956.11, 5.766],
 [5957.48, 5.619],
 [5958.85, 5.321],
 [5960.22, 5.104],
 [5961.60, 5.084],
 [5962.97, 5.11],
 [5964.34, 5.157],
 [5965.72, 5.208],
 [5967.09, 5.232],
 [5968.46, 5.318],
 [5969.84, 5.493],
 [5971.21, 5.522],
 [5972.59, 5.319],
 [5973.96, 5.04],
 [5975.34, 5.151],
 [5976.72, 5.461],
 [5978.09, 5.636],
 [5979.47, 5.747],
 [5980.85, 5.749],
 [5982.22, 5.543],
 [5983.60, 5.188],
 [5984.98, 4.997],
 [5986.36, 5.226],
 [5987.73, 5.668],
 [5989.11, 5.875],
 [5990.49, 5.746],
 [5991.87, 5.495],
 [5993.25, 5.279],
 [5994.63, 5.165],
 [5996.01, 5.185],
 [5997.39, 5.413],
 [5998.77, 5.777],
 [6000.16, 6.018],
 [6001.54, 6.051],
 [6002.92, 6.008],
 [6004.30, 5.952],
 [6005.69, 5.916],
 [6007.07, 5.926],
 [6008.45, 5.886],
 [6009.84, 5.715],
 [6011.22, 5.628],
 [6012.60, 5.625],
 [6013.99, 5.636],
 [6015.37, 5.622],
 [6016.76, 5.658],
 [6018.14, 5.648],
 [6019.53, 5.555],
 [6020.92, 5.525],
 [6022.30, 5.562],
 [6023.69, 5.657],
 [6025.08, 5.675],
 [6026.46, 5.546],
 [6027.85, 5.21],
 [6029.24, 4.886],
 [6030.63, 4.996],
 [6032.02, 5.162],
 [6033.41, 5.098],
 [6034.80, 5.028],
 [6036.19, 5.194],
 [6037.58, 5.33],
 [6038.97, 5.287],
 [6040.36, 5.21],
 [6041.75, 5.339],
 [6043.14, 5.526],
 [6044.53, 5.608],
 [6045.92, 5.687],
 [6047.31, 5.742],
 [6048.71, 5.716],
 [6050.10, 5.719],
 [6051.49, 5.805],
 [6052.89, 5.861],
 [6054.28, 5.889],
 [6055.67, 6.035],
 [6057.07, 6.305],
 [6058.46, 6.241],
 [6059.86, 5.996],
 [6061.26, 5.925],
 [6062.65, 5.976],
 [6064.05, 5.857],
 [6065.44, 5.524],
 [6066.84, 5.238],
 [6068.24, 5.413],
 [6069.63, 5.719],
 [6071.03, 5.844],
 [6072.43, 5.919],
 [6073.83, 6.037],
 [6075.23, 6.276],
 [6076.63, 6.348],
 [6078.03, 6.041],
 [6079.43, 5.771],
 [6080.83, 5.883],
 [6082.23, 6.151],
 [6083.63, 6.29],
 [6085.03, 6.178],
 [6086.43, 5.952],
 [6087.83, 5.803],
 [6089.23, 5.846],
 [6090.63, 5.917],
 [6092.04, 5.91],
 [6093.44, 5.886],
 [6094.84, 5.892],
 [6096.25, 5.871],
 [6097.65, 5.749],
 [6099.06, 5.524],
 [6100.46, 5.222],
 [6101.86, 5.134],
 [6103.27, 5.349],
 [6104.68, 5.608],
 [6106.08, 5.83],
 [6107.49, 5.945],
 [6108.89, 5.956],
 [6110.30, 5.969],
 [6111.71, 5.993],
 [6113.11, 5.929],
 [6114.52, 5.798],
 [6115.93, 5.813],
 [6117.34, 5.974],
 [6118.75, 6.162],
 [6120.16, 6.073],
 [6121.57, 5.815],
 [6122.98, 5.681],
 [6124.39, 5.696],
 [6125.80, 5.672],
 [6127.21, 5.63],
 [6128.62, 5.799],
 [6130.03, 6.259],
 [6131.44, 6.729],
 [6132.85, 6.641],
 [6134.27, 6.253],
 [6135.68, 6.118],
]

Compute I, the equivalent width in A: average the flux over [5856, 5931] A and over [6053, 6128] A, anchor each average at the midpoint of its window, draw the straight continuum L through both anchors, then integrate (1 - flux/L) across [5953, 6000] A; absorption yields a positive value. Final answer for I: 1.28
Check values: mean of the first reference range 5.35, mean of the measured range 5.42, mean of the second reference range 5.86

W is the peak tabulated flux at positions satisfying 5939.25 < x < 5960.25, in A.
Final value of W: 5.766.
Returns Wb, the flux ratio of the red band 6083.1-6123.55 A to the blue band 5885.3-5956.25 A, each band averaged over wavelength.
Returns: 1.1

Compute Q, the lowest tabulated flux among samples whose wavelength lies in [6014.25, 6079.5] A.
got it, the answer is 4.886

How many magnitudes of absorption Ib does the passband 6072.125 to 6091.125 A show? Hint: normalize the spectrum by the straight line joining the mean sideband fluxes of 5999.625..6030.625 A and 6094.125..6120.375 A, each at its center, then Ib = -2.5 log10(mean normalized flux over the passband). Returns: -0.054 mag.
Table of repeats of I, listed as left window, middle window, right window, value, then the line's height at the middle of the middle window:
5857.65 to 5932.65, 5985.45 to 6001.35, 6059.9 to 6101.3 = 0.21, 5.61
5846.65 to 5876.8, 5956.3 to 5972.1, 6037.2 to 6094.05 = 0.87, 5.61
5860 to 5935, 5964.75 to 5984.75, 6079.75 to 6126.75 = 0.45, 5.51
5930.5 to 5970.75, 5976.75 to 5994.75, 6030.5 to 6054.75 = -0.59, 5.32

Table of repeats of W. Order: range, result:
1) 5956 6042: 6.051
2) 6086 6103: 5.952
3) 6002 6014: 6.008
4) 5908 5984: 6.066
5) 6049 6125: 6.348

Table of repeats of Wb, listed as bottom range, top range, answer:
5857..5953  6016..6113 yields 1.08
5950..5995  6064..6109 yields 1.07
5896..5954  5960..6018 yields 1.05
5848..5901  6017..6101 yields 1.06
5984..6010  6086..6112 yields 1.02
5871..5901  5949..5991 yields 1.01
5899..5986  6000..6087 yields 1.08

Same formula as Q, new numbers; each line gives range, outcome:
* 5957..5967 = 5.084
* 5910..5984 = 4.666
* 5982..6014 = 4.997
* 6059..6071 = 5.238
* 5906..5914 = 5.603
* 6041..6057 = 5.339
